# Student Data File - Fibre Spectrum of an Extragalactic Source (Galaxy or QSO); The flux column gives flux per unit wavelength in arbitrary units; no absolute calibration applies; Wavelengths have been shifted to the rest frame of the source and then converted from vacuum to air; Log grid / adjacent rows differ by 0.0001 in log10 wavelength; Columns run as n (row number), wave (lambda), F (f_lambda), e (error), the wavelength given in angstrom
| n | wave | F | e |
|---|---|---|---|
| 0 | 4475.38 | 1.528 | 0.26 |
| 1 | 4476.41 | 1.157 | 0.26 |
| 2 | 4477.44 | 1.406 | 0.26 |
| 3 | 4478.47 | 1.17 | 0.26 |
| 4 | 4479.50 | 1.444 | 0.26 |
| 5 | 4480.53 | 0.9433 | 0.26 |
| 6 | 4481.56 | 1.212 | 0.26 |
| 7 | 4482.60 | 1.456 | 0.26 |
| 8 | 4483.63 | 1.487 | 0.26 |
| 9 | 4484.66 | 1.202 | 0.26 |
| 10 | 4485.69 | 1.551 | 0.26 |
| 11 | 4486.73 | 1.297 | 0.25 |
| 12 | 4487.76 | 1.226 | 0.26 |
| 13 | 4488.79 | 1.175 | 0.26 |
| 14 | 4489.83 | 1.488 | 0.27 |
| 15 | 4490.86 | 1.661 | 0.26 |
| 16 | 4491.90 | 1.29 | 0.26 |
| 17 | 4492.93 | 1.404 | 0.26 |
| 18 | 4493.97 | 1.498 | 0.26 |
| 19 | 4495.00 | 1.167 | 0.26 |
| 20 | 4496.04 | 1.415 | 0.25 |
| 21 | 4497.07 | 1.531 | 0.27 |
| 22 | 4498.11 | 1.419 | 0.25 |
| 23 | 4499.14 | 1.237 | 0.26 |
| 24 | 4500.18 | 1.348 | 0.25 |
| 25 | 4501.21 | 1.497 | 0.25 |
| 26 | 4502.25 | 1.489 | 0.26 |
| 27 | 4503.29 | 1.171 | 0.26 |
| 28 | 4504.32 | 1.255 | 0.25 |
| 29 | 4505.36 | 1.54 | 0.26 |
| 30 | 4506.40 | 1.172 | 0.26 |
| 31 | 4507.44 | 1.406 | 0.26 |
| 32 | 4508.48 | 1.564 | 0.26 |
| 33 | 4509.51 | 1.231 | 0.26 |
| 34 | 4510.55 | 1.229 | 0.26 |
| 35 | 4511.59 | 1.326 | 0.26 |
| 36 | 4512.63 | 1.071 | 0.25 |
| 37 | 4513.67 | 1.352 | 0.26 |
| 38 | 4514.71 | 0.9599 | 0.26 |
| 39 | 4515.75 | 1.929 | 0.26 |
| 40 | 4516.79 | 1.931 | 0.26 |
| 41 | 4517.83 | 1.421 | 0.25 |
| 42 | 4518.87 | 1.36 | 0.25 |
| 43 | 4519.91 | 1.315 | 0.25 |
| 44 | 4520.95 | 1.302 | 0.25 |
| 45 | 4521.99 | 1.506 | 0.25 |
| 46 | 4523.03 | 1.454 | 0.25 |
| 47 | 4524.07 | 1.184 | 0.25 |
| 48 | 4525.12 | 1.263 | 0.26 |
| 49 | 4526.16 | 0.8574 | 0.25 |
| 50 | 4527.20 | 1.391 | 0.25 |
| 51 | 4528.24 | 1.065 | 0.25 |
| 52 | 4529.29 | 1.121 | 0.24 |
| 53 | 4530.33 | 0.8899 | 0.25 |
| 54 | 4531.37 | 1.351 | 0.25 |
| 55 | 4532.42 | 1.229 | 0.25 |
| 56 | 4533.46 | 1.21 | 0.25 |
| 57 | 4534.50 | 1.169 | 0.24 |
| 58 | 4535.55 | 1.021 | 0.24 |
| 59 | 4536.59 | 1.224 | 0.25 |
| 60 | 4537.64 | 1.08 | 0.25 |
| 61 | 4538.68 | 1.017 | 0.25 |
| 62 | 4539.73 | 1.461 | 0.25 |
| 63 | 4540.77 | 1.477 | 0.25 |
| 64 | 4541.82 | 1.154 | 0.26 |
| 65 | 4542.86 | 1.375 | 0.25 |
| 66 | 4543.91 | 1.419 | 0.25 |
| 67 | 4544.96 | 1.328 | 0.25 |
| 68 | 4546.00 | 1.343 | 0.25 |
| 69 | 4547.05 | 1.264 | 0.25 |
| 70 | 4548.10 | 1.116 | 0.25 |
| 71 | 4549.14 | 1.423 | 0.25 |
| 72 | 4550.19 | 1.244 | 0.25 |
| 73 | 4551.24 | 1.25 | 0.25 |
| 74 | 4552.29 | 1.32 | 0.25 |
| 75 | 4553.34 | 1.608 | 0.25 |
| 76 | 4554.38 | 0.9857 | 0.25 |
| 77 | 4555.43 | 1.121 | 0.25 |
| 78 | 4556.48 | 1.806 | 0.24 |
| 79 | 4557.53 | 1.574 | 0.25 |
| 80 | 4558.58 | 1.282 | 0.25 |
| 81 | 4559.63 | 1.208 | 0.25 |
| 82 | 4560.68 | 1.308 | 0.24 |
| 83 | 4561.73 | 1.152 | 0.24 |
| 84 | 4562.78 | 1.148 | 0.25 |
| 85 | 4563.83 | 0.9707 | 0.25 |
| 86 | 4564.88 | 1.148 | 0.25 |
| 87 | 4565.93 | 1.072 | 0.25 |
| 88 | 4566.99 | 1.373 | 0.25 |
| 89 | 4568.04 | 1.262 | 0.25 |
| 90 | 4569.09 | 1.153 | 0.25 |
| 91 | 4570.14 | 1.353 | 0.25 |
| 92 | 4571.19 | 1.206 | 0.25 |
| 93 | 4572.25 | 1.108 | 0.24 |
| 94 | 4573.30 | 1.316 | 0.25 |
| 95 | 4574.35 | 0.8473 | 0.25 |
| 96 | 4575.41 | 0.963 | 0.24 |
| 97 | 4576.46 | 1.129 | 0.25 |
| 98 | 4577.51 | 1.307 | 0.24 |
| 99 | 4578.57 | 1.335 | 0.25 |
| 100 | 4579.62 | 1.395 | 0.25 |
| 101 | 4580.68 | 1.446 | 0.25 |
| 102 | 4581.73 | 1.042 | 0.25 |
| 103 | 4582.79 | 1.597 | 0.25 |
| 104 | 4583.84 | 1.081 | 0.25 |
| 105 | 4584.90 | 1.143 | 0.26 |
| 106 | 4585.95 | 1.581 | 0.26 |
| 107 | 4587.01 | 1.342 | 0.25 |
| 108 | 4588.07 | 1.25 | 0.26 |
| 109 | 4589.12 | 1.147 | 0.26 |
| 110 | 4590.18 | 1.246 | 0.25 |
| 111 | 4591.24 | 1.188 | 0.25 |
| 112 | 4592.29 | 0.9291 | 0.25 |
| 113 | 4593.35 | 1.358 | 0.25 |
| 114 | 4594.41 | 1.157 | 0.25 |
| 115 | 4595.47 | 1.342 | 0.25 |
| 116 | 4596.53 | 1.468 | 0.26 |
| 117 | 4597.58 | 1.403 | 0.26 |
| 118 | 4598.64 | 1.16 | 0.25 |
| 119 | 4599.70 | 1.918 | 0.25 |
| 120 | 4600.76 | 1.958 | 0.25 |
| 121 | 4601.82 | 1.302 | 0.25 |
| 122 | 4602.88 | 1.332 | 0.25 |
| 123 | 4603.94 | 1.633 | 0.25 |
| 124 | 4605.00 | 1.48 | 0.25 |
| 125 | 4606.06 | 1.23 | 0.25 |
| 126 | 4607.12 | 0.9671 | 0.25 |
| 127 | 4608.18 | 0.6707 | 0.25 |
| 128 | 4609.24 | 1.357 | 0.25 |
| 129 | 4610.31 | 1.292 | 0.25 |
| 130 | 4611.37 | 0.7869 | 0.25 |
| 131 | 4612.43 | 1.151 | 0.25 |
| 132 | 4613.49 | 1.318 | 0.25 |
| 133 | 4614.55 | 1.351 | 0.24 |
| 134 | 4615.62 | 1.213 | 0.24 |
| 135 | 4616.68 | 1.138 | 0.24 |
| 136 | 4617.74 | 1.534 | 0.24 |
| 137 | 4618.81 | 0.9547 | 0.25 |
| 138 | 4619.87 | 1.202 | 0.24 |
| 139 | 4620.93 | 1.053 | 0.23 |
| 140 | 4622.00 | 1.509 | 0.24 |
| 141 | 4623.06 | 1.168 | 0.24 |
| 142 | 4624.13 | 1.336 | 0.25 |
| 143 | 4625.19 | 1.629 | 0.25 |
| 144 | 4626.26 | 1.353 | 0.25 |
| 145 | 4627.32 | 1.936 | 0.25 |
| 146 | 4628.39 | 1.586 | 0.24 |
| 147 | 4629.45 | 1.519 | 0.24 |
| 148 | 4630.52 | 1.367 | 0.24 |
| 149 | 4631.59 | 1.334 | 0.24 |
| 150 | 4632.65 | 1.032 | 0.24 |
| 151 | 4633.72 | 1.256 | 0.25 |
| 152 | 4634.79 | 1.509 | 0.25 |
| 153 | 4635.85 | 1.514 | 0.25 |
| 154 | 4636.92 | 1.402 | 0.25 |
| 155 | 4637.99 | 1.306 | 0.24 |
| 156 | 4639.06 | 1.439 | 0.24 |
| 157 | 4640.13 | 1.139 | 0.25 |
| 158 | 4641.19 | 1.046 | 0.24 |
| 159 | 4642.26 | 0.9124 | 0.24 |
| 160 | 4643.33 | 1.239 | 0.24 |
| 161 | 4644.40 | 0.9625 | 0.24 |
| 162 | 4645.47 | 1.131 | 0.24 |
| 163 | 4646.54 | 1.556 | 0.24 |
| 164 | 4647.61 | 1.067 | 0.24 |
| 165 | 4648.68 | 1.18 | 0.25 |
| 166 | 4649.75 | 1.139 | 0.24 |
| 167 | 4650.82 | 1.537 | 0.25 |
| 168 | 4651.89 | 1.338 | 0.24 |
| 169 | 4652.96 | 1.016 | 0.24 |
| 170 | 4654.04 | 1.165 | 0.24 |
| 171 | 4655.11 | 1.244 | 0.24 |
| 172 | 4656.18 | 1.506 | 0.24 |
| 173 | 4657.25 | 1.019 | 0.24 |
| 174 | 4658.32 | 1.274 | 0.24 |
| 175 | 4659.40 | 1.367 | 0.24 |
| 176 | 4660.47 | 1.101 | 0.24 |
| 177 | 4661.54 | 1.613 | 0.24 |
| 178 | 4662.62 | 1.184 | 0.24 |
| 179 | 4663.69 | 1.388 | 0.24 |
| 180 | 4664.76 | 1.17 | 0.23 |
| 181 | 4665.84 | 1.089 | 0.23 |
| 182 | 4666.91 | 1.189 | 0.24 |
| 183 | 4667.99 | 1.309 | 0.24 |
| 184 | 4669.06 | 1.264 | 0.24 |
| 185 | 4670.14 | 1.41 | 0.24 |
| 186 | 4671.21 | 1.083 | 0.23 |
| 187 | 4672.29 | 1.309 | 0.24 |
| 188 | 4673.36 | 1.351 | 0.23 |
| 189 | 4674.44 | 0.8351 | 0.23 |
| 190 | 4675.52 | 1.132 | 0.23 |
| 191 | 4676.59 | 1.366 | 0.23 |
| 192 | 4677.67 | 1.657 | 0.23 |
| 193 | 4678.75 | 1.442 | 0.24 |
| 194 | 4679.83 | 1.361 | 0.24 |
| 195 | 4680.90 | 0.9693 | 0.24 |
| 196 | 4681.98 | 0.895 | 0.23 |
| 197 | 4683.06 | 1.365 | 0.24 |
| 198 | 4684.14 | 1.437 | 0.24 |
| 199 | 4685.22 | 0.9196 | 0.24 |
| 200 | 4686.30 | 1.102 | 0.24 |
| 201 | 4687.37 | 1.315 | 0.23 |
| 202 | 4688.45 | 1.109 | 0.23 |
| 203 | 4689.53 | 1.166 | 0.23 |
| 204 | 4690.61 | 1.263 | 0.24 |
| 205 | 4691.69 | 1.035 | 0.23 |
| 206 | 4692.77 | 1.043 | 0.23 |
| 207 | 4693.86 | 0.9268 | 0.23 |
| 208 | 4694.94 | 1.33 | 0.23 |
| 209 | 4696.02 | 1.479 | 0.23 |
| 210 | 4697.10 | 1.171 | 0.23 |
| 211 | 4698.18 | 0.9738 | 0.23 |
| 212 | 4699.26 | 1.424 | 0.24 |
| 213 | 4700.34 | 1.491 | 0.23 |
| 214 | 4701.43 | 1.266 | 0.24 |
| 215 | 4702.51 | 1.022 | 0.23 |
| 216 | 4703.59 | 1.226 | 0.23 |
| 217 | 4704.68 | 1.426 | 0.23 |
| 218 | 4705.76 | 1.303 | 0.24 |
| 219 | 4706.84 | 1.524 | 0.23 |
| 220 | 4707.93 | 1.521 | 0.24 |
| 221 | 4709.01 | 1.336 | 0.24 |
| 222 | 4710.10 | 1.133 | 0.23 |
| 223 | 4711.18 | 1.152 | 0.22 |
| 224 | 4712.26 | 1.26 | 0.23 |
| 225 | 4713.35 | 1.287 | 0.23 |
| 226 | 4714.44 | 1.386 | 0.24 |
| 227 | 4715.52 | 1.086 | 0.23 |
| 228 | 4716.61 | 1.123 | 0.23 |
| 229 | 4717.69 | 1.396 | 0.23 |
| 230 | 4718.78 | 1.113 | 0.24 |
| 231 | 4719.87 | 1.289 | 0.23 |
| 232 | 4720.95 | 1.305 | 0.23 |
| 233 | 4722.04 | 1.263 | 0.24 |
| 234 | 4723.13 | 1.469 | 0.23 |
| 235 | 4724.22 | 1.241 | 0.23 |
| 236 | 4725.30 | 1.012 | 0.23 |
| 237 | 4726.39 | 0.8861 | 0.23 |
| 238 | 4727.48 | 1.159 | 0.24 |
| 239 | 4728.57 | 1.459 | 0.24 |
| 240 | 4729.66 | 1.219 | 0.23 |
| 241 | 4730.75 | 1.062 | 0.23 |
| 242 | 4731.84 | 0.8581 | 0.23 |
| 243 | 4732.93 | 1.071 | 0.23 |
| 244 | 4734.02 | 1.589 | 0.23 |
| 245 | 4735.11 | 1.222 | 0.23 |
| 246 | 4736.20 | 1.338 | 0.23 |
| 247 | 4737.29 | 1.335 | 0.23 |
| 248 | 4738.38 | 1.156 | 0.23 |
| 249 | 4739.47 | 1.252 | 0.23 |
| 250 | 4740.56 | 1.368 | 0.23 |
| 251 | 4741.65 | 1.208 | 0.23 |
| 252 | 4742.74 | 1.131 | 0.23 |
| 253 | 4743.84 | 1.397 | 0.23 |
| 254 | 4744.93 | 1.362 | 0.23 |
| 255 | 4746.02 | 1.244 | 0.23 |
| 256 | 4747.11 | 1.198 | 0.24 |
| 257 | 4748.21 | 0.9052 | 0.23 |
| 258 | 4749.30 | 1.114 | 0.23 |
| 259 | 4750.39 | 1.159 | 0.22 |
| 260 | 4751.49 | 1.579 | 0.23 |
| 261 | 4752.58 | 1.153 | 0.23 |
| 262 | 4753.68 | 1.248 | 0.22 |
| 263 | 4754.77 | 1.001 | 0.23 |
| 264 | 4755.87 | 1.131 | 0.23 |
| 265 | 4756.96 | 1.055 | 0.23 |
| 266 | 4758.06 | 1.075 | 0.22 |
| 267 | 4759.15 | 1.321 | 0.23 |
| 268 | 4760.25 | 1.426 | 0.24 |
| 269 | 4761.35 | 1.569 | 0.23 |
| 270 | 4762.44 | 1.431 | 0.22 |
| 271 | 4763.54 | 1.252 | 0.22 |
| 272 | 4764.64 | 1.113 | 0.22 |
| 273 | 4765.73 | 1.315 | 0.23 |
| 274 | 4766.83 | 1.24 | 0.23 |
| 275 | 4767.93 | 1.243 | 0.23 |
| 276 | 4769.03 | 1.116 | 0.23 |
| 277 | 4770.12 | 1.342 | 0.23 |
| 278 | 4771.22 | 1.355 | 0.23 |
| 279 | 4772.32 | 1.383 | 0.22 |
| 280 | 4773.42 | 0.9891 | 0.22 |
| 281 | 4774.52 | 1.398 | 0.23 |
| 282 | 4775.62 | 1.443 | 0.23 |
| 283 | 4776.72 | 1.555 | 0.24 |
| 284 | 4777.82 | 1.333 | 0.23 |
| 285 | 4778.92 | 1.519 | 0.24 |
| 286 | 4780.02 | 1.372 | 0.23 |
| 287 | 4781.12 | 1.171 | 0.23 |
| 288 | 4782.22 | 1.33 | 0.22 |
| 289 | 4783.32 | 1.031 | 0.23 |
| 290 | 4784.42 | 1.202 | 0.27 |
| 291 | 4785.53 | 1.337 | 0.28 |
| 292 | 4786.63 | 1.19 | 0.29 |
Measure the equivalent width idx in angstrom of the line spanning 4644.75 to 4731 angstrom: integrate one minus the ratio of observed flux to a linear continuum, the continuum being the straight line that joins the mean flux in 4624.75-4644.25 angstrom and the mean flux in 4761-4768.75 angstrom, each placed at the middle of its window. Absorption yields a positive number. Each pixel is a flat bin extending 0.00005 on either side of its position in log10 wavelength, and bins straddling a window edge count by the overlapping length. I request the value 5.9 angstrom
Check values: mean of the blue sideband 1.35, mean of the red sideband 1.3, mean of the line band 1.24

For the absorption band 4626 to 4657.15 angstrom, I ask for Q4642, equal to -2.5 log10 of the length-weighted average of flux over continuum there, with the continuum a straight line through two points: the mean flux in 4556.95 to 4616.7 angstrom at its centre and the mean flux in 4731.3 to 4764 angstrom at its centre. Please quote -0.04 mag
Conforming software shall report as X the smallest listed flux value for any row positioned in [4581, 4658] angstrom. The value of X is 0.6707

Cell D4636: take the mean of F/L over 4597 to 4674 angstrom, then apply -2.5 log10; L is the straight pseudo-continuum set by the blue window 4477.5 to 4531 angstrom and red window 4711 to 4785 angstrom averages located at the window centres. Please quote 0.00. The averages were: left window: 1.33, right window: 1.25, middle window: 1.29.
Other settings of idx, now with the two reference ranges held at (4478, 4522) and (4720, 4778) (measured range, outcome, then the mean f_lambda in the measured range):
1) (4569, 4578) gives 1.2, 1.15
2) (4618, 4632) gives -0.9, 1.38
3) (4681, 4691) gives 0.9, 1.16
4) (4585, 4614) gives 0.5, 1.29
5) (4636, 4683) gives 1.8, 1.24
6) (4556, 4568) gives 0.5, 1.27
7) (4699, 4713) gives -0.5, 1.31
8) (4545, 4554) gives 0.2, 1.32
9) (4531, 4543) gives 1.1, 1.22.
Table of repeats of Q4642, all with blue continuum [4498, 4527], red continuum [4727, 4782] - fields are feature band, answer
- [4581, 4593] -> 0.07 mag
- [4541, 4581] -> 0.06 mag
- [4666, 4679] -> 0.02 mag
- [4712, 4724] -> 0.00 mag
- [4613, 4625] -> 0.04 mag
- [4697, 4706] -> 0.02 mag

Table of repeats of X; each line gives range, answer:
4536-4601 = 0.8473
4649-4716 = 0.8351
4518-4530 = 0.8574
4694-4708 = 0.9738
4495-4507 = 1.167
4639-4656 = 0.9124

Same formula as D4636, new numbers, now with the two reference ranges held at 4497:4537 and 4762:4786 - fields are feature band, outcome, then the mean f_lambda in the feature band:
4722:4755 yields 0.07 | 1.22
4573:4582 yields 0.09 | 1.2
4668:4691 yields 0.06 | 1.23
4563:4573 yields 0.10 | 1.18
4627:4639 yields -0.10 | 1.42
